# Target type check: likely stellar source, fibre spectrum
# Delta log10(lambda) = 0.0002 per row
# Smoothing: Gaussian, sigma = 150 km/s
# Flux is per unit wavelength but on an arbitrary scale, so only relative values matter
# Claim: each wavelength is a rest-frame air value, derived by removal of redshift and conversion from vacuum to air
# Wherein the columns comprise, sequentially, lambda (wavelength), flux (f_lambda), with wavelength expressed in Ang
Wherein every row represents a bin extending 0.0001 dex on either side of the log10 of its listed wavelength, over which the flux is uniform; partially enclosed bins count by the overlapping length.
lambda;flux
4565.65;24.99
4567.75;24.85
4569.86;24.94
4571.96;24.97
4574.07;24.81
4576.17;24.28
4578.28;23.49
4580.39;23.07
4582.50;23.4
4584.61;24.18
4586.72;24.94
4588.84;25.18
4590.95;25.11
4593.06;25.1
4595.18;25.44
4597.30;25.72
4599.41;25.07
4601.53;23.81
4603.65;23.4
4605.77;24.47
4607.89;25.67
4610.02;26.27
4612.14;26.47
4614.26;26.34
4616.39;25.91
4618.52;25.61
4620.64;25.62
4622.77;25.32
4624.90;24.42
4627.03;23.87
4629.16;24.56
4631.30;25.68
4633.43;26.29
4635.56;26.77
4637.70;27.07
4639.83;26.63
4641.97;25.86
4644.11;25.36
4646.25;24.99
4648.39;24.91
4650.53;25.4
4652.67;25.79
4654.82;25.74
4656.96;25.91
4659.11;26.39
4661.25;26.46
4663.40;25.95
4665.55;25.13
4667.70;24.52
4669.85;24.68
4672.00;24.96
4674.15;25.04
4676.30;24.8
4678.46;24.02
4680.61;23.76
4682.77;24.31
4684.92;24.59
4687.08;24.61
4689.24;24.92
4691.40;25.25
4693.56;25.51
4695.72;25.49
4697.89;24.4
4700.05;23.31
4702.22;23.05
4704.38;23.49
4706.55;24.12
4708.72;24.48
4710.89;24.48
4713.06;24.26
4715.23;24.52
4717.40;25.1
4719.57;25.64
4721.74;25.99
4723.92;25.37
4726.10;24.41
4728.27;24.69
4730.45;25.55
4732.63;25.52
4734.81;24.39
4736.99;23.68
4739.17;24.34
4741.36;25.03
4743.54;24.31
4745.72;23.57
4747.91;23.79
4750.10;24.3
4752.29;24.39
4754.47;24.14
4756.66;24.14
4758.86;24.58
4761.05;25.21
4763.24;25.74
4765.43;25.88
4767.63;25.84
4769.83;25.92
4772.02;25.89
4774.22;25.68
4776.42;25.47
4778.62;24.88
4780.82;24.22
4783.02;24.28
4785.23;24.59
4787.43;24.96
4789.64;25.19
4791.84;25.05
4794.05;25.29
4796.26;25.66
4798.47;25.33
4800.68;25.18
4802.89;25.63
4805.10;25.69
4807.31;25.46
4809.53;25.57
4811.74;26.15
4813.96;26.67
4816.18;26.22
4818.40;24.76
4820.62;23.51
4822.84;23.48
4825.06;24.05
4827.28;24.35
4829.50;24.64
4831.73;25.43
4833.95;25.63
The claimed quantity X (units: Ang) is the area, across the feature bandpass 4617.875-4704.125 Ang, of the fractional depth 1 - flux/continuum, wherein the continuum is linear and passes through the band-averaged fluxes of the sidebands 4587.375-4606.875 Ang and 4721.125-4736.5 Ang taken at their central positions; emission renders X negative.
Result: -0.8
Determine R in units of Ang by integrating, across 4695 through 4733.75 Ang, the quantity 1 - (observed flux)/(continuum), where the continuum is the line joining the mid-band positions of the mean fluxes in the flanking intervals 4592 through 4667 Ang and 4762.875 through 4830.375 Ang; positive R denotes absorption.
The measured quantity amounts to 1.1 Ang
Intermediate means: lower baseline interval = 25.5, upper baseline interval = 25.2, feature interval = 24.7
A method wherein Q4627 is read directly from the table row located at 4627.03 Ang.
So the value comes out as 23.87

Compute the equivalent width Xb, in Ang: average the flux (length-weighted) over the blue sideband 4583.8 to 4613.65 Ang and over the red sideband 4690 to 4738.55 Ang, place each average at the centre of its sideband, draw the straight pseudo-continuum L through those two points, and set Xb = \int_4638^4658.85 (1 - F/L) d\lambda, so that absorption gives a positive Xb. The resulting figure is -0.7 Ang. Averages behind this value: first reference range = 25.1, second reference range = 24.7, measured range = 25.7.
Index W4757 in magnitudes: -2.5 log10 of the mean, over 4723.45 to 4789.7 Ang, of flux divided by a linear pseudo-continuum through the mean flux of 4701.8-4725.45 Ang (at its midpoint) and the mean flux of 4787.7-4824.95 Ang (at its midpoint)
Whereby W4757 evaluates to 0.00 mag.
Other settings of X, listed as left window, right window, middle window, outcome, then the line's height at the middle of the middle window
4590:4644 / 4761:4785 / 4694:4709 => 0.77 Ang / 25.4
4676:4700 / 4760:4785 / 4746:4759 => 0.52 Ang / 25.2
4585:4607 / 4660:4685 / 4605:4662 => -1.95 Ang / 24.8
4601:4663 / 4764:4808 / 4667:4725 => 1.92 Ang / 25.5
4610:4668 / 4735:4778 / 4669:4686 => 0.60 Ang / 25.4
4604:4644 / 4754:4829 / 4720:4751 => 0.80 Ang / 25.3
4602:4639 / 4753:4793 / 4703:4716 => 0.55 Ang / 25.3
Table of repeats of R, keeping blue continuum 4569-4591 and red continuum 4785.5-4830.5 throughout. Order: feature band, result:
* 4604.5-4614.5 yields -0.53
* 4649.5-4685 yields -0.72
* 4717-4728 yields -0.19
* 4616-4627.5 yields -0.30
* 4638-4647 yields -0.47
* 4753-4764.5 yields 0.09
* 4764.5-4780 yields -0.38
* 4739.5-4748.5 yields 0.26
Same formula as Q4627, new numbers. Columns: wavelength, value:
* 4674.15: 25.04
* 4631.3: 25.68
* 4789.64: 25.19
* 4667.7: 24.52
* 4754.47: 24.14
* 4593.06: 25.1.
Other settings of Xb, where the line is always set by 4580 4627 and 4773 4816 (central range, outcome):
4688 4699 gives 0.03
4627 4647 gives -0.58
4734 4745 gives 0.40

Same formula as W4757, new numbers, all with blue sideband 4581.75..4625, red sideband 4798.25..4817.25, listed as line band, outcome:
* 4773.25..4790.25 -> 0.035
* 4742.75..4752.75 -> 0.068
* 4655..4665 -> -0.032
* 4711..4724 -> 0.018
